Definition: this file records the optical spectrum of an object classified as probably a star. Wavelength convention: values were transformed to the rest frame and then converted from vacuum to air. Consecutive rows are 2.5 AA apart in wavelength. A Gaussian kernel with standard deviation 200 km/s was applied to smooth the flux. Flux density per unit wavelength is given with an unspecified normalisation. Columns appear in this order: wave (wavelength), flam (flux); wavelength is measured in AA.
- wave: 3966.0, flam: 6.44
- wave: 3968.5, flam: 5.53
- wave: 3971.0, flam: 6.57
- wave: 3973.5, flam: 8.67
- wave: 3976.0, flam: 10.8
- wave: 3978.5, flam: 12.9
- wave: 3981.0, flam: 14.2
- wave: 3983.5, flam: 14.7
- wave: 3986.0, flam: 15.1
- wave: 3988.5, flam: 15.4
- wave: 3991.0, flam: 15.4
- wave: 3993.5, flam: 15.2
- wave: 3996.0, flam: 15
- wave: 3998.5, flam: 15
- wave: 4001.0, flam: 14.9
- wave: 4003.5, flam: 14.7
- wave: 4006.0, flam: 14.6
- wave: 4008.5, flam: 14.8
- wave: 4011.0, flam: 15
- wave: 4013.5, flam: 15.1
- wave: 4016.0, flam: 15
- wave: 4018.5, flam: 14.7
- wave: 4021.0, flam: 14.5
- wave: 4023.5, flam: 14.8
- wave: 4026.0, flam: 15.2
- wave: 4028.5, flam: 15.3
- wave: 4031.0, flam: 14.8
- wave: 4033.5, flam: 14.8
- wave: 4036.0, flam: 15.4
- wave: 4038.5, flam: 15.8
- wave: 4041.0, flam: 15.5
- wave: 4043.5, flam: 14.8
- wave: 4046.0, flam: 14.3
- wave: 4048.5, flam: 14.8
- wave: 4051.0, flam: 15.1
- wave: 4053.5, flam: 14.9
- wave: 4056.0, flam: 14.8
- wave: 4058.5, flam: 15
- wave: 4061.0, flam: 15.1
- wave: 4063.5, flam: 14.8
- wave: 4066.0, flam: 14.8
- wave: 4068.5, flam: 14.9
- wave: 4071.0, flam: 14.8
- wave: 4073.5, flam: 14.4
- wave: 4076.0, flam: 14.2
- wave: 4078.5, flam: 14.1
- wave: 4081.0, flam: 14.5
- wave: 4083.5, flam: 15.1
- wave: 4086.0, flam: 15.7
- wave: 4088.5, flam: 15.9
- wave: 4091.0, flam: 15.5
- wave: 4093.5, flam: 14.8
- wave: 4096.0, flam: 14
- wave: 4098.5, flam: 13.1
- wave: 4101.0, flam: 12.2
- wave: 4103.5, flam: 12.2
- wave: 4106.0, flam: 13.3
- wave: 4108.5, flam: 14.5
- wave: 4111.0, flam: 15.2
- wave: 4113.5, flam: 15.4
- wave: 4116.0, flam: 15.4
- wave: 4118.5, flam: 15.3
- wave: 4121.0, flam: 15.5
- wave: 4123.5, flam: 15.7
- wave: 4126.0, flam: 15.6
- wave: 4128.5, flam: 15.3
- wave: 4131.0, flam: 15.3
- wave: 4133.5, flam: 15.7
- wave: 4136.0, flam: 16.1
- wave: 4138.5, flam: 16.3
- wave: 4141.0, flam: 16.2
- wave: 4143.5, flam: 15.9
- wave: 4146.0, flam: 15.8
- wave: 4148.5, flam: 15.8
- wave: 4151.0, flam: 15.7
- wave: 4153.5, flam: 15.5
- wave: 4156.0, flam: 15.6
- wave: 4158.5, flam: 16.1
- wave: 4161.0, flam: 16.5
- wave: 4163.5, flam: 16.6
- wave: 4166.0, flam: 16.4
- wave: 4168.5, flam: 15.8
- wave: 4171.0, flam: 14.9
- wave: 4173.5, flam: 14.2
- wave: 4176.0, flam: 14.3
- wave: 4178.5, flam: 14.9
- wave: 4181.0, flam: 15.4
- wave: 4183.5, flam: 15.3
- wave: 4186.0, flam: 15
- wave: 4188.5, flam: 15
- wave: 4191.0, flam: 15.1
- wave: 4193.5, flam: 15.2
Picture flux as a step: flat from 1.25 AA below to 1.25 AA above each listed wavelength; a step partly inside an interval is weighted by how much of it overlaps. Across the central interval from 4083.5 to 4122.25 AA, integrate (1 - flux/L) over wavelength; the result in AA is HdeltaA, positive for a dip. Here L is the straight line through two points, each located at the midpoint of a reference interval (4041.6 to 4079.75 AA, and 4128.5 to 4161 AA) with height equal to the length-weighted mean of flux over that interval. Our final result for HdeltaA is 1.9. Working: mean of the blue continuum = 14.7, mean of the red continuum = 15.8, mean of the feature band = 14.6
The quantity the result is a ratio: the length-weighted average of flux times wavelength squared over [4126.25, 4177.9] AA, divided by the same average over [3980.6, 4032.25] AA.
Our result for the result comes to 1.1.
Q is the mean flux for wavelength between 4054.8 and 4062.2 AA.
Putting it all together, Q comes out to 15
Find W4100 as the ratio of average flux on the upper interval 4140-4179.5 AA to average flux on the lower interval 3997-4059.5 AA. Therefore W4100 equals 1.0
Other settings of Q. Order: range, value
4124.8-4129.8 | 15.4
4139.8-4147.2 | 16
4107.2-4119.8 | 15.2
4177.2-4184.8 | 15.2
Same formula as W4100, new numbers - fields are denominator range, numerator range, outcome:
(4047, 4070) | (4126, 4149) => 1.06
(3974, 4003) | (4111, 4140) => 1.09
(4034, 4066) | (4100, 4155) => 1.01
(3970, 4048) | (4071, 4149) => 1.04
